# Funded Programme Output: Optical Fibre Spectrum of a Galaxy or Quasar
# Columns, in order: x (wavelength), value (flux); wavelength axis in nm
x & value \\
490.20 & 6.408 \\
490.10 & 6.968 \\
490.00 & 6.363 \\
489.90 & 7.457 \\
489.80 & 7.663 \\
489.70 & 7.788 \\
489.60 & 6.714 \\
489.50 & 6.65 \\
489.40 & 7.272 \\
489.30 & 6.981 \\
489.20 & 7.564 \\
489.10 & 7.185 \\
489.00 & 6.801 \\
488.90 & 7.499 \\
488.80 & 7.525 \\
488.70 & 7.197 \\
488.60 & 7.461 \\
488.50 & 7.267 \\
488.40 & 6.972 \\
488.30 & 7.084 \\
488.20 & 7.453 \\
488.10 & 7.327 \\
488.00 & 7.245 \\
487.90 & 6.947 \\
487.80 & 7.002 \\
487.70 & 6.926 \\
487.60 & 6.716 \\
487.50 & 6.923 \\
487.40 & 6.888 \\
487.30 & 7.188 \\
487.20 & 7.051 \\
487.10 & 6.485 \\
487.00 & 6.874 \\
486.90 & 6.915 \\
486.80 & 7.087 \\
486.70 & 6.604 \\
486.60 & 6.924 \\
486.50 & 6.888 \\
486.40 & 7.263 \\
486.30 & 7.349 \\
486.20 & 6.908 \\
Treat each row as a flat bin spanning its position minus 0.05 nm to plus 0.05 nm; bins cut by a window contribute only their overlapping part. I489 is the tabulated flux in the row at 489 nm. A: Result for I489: 6.801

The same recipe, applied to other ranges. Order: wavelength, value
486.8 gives 7.087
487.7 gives 6.926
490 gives 6.363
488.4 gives 6.972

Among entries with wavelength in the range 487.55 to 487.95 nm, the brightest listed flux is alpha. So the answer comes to 7.002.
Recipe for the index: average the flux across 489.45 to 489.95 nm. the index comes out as 7.25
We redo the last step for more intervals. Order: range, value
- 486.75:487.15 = 6.84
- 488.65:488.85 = 7.36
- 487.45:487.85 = 6.89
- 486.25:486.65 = 7.11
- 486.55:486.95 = 6.88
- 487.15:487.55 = 7.01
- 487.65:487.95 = 6.96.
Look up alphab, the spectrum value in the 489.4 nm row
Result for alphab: 7.272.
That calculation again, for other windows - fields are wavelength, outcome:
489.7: 7.788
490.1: 6.968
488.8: 7.525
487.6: 6.716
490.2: 6.408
